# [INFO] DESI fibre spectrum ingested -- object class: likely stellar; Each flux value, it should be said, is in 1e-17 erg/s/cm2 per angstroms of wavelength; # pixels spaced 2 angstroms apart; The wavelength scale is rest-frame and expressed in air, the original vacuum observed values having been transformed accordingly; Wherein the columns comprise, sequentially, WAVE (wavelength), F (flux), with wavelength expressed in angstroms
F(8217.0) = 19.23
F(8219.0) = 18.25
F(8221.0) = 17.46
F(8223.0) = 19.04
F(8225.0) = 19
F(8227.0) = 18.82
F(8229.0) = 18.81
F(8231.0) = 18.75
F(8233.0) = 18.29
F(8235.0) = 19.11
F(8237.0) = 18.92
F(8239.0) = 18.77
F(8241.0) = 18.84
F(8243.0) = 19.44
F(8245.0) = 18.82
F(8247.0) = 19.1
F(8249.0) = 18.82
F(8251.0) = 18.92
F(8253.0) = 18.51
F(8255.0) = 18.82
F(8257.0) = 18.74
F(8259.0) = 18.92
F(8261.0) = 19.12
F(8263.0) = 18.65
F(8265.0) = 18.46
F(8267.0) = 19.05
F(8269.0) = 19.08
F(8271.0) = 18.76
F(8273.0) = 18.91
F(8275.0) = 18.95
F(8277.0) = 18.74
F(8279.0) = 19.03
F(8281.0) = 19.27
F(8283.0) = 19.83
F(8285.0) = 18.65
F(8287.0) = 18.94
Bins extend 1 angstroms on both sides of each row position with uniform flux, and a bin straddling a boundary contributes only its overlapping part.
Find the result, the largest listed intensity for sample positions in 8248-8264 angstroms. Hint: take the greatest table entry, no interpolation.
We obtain 19.12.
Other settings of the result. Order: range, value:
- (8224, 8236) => 19.11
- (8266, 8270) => 19.08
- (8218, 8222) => 18.25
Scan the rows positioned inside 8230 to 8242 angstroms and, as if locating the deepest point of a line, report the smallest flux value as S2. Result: 18.29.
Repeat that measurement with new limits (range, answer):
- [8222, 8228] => 18.82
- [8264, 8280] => 18.46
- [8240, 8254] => 18.51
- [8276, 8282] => 18.74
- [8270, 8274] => 18.76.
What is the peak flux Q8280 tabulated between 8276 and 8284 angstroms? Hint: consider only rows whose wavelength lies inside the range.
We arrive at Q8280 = 19.83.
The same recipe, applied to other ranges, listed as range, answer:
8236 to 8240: 18.92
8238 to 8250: 19.44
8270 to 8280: 19.03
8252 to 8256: 18.82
